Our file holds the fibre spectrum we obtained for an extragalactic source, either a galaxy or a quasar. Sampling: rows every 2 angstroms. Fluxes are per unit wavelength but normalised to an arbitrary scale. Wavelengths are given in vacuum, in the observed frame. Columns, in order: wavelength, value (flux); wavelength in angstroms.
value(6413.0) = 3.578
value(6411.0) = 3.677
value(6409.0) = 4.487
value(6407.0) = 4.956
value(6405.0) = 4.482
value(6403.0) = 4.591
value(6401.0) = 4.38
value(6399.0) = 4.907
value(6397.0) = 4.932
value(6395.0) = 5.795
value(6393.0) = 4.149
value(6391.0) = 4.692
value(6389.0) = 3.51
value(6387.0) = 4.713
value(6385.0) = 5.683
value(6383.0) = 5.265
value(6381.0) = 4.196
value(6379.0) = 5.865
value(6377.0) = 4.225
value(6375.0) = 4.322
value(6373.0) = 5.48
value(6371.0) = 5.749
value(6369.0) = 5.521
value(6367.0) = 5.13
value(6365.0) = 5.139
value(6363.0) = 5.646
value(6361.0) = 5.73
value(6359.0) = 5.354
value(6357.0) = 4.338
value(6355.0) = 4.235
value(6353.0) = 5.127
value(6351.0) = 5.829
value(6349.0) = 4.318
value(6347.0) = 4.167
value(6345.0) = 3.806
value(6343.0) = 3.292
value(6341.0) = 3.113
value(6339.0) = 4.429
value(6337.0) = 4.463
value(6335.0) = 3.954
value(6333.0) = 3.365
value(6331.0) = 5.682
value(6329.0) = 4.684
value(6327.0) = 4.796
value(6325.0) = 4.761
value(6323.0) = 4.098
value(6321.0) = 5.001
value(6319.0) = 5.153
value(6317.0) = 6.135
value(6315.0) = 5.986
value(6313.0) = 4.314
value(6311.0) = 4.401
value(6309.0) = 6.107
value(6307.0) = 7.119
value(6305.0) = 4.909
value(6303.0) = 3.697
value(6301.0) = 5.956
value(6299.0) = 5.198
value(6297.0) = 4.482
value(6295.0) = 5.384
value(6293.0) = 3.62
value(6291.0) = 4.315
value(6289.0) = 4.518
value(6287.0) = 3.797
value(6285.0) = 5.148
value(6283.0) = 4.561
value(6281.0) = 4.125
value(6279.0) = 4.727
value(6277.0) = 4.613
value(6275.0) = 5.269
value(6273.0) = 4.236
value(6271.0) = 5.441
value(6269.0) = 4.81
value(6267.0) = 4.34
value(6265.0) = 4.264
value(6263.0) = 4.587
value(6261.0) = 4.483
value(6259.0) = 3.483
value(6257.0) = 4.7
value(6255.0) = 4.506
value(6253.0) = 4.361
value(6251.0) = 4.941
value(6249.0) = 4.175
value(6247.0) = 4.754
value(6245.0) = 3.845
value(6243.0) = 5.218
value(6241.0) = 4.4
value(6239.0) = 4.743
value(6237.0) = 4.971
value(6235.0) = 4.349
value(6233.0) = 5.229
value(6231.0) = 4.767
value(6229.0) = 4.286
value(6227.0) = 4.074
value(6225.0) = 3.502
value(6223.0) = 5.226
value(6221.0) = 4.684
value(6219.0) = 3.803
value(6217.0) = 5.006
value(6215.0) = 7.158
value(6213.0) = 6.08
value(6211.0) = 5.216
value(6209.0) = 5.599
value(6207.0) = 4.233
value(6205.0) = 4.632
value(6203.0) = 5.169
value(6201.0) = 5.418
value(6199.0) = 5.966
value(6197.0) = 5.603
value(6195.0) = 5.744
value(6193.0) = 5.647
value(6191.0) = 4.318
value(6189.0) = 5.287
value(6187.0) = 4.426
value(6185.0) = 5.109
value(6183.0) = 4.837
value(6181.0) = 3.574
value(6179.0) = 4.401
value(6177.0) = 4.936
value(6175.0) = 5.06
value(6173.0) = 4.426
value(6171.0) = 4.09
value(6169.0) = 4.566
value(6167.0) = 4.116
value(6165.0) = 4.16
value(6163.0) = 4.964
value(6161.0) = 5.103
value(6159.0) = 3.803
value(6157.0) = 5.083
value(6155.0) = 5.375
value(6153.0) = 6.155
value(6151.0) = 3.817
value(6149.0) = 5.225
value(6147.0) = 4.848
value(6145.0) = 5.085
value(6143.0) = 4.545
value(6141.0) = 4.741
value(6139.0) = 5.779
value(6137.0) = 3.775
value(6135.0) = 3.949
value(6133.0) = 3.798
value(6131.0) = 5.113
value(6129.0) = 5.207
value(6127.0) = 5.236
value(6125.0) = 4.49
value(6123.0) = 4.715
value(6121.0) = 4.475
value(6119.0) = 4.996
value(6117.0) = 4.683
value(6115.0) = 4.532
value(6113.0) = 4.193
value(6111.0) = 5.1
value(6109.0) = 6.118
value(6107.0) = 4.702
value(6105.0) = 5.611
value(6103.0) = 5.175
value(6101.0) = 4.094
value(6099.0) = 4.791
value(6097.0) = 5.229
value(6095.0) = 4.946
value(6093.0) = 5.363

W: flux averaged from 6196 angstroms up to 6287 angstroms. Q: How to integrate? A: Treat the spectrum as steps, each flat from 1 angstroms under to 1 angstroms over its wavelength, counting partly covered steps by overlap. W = 4.76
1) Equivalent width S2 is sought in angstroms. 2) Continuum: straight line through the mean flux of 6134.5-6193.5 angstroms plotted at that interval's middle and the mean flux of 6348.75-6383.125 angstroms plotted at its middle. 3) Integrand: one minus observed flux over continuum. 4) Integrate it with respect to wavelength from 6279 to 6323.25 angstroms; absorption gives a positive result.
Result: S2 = 0.5 angstroms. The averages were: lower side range 4.71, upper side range 5.09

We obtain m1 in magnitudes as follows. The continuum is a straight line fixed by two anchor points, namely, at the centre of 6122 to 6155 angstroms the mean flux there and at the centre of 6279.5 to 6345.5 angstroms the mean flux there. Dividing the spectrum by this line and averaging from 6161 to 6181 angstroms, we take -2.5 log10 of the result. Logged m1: 0.06 mag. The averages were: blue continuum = 4.8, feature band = 4.51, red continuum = 4.68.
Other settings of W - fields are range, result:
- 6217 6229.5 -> 4.32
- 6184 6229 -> 5.07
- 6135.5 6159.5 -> 4.86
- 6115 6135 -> 4.7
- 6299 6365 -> 4.82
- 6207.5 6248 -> 4.84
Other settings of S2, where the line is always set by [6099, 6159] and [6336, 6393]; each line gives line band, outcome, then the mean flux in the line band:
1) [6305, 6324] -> -2.3 angstroms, 5.34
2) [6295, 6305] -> -0.3 angstroms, 4.9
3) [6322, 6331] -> 0.1 angstroms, 4.71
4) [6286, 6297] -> 1.0 angstroms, 4.34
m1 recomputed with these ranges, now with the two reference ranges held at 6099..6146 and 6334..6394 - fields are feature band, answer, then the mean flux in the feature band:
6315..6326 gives -0.086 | 5.12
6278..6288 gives 0.063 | 4.47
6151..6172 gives 0.018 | 4.7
